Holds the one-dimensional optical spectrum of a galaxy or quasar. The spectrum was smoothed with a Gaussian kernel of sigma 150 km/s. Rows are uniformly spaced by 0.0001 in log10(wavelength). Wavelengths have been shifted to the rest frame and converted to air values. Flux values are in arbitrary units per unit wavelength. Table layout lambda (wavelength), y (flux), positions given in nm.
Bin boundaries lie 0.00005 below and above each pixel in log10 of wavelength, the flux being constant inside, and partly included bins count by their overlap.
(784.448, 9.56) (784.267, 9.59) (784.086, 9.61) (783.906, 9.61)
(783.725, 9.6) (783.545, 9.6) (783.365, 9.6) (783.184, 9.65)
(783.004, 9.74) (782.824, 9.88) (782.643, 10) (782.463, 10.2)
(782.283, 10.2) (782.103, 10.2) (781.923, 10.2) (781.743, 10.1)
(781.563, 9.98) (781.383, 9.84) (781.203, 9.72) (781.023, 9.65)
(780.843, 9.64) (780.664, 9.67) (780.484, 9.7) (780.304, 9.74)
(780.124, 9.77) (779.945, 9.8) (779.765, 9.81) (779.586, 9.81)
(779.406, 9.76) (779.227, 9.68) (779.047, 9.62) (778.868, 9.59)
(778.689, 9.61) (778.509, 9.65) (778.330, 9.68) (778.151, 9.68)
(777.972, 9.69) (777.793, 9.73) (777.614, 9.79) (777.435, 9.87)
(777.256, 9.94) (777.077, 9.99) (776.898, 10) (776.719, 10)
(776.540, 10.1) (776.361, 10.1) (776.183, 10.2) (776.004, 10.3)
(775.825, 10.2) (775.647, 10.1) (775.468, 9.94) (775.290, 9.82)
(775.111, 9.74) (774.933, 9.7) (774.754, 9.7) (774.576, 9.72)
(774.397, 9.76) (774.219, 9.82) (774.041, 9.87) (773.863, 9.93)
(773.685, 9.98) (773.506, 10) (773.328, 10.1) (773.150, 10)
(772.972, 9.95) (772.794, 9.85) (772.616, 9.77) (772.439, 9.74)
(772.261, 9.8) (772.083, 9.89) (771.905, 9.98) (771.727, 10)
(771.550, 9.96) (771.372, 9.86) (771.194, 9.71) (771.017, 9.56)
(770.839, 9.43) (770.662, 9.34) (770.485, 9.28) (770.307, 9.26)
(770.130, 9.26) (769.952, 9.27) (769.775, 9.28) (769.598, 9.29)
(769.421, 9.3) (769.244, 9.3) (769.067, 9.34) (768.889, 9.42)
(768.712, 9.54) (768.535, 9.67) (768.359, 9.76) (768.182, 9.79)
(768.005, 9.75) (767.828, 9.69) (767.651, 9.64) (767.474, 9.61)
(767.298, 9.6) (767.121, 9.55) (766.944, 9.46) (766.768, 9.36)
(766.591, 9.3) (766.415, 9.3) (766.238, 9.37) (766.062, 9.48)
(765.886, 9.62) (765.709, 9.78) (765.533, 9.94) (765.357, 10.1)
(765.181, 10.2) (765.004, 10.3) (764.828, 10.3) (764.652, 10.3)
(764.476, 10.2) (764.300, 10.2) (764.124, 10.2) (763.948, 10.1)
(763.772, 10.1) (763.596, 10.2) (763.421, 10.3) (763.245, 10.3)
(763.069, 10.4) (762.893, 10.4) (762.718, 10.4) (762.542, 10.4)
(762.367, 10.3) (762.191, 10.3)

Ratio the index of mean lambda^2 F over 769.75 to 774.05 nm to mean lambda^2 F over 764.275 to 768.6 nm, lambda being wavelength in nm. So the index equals 1.0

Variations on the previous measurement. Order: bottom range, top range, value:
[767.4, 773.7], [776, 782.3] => 1.04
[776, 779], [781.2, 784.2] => 1.01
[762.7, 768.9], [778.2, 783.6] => 1.03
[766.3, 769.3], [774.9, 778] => 1.07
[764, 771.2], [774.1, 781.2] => 1.05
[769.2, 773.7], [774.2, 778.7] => 1.04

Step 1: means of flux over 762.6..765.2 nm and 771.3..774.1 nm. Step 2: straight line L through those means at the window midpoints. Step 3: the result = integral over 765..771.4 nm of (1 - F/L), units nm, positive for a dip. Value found 0.347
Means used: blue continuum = 10.3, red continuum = 9.92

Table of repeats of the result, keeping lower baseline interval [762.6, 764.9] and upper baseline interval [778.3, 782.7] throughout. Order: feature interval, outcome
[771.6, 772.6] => 0.02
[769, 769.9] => 0.07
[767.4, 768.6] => 0.05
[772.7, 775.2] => 0.03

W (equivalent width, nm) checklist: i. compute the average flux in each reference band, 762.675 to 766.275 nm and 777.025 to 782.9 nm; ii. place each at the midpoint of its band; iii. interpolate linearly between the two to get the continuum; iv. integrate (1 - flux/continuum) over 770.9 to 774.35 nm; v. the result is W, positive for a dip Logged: 0.028 nm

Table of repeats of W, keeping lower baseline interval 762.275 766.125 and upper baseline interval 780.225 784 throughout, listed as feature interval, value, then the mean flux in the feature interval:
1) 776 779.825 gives 0.03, 9.84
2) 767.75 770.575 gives 0.18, 9.45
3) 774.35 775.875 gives 0.02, 9.85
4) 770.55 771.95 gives 0.04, 9.72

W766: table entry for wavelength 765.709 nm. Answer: 9.78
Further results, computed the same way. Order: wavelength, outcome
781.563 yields 9.98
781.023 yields 9.65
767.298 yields 9.6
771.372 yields 9.86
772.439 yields 9.74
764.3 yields 10.2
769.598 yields 9.29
